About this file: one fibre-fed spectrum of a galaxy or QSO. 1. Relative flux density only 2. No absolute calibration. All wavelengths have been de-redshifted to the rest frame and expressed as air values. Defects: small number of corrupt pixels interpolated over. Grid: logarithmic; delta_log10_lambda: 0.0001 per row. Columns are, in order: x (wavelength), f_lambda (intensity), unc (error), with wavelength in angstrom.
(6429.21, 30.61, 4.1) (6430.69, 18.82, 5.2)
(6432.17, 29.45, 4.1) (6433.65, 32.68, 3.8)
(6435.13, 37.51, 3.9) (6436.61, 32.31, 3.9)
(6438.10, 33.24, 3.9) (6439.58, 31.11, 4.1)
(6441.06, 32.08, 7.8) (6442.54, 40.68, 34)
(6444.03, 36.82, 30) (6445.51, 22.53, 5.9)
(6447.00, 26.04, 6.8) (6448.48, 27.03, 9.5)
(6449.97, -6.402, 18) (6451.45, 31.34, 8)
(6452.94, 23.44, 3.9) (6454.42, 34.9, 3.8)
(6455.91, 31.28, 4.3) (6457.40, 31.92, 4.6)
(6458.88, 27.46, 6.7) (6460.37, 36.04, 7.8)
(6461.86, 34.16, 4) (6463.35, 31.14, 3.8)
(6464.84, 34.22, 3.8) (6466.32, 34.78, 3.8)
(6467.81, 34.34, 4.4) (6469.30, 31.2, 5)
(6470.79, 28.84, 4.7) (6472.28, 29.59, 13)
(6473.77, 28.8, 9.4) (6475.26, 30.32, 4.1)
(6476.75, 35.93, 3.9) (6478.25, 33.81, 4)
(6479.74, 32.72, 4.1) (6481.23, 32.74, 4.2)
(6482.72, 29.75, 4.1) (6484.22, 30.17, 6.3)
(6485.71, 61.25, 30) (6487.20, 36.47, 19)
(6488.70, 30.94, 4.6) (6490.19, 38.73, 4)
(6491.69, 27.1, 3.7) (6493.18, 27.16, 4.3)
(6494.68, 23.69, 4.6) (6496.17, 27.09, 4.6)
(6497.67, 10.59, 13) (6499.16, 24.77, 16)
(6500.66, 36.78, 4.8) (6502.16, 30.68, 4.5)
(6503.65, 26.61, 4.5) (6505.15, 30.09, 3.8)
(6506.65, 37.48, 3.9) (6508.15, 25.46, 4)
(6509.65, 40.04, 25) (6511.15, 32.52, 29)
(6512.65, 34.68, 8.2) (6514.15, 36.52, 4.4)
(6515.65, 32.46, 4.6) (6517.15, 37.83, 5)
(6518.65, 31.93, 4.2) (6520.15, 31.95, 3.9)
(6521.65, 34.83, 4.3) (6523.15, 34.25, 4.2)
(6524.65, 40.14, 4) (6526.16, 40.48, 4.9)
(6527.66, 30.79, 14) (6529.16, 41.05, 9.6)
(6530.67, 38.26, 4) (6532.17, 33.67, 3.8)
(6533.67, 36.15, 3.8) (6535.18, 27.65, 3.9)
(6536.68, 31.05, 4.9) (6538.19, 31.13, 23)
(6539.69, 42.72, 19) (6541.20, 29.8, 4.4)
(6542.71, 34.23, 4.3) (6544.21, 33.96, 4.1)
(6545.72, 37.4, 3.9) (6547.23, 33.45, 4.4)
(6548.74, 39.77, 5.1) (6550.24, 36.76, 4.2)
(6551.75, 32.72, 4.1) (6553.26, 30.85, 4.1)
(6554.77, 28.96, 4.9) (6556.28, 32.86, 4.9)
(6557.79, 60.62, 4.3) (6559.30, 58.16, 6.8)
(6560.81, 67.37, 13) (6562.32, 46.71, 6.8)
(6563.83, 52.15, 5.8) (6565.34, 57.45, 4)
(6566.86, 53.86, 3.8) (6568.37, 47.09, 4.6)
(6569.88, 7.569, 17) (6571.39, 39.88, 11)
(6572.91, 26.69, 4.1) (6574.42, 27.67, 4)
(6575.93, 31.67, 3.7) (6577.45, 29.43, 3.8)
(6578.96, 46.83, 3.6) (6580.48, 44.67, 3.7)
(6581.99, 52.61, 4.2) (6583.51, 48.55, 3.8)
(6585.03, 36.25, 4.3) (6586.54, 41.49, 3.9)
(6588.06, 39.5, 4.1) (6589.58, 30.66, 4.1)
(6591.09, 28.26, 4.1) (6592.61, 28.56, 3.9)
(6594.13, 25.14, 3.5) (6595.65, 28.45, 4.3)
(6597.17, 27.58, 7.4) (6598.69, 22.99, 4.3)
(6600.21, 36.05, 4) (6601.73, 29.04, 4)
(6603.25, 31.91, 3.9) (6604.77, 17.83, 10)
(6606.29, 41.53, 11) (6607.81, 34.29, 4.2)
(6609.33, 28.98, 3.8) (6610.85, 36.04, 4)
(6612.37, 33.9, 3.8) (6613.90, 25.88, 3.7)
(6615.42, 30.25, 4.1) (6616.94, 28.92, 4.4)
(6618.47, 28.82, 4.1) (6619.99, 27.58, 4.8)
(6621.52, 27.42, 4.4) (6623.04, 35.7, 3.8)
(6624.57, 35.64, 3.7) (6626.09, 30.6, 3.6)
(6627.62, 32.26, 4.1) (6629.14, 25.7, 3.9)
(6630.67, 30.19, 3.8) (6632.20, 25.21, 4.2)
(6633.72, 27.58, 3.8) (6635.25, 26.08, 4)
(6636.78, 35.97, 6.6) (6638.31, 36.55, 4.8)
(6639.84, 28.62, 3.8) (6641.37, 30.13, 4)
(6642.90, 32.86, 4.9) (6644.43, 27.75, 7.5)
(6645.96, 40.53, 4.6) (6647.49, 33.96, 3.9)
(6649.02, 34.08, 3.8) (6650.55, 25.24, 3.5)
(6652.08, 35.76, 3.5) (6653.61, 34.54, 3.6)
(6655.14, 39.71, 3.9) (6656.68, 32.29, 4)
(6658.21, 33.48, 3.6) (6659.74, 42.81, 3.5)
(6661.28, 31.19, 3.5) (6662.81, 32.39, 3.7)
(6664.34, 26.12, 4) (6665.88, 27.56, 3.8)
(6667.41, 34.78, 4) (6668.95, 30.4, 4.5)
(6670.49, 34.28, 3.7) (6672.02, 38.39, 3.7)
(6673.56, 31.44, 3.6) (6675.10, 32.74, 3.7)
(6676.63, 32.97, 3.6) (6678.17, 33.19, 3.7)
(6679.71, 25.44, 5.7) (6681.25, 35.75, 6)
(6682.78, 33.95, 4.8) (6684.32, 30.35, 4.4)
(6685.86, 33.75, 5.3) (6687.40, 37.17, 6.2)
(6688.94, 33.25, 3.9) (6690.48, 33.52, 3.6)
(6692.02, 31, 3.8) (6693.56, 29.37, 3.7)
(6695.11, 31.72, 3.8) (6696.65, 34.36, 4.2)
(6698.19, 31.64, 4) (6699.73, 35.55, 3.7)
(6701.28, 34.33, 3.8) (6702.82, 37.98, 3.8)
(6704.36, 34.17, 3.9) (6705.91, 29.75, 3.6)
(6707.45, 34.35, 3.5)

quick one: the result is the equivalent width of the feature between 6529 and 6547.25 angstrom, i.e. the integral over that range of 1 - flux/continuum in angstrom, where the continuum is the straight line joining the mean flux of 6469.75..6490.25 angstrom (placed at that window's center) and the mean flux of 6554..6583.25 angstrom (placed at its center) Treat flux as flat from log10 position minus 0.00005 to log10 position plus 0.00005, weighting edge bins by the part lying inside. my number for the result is 2.4 angstrom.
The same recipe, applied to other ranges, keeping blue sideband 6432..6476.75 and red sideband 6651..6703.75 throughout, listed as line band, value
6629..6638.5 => 0.9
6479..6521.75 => -1.6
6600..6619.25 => 0.9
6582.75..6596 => -0.9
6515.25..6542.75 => -3.0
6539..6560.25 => -4.5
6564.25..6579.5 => -2.4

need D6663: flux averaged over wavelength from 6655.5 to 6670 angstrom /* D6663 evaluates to 32.6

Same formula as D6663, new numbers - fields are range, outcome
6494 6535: 32.6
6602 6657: 31.4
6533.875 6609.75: 36.6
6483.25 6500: 30.7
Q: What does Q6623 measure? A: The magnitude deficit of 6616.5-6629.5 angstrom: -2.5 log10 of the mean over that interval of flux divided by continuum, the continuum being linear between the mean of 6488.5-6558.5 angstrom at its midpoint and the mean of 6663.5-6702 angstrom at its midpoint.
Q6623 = 0.08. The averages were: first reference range 33.4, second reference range 32.5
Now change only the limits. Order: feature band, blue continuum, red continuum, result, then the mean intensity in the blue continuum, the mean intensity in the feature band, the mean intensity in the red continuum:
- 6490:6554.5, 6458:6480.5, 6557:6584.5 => 0.17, 32.2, 32.8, 44.3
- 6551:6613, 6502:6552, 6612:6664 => -0.12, 34.4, 37.1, 31.7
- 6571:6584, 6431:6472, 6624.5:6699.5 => -0.22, 30.2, 38.4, 32.3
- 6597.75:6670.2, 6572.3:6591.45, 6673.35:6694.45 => 0.11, 37.5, 31.4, 32.4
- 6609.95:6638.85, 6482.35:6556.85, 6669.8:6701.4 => 0.09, 33.3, 30.5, 33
